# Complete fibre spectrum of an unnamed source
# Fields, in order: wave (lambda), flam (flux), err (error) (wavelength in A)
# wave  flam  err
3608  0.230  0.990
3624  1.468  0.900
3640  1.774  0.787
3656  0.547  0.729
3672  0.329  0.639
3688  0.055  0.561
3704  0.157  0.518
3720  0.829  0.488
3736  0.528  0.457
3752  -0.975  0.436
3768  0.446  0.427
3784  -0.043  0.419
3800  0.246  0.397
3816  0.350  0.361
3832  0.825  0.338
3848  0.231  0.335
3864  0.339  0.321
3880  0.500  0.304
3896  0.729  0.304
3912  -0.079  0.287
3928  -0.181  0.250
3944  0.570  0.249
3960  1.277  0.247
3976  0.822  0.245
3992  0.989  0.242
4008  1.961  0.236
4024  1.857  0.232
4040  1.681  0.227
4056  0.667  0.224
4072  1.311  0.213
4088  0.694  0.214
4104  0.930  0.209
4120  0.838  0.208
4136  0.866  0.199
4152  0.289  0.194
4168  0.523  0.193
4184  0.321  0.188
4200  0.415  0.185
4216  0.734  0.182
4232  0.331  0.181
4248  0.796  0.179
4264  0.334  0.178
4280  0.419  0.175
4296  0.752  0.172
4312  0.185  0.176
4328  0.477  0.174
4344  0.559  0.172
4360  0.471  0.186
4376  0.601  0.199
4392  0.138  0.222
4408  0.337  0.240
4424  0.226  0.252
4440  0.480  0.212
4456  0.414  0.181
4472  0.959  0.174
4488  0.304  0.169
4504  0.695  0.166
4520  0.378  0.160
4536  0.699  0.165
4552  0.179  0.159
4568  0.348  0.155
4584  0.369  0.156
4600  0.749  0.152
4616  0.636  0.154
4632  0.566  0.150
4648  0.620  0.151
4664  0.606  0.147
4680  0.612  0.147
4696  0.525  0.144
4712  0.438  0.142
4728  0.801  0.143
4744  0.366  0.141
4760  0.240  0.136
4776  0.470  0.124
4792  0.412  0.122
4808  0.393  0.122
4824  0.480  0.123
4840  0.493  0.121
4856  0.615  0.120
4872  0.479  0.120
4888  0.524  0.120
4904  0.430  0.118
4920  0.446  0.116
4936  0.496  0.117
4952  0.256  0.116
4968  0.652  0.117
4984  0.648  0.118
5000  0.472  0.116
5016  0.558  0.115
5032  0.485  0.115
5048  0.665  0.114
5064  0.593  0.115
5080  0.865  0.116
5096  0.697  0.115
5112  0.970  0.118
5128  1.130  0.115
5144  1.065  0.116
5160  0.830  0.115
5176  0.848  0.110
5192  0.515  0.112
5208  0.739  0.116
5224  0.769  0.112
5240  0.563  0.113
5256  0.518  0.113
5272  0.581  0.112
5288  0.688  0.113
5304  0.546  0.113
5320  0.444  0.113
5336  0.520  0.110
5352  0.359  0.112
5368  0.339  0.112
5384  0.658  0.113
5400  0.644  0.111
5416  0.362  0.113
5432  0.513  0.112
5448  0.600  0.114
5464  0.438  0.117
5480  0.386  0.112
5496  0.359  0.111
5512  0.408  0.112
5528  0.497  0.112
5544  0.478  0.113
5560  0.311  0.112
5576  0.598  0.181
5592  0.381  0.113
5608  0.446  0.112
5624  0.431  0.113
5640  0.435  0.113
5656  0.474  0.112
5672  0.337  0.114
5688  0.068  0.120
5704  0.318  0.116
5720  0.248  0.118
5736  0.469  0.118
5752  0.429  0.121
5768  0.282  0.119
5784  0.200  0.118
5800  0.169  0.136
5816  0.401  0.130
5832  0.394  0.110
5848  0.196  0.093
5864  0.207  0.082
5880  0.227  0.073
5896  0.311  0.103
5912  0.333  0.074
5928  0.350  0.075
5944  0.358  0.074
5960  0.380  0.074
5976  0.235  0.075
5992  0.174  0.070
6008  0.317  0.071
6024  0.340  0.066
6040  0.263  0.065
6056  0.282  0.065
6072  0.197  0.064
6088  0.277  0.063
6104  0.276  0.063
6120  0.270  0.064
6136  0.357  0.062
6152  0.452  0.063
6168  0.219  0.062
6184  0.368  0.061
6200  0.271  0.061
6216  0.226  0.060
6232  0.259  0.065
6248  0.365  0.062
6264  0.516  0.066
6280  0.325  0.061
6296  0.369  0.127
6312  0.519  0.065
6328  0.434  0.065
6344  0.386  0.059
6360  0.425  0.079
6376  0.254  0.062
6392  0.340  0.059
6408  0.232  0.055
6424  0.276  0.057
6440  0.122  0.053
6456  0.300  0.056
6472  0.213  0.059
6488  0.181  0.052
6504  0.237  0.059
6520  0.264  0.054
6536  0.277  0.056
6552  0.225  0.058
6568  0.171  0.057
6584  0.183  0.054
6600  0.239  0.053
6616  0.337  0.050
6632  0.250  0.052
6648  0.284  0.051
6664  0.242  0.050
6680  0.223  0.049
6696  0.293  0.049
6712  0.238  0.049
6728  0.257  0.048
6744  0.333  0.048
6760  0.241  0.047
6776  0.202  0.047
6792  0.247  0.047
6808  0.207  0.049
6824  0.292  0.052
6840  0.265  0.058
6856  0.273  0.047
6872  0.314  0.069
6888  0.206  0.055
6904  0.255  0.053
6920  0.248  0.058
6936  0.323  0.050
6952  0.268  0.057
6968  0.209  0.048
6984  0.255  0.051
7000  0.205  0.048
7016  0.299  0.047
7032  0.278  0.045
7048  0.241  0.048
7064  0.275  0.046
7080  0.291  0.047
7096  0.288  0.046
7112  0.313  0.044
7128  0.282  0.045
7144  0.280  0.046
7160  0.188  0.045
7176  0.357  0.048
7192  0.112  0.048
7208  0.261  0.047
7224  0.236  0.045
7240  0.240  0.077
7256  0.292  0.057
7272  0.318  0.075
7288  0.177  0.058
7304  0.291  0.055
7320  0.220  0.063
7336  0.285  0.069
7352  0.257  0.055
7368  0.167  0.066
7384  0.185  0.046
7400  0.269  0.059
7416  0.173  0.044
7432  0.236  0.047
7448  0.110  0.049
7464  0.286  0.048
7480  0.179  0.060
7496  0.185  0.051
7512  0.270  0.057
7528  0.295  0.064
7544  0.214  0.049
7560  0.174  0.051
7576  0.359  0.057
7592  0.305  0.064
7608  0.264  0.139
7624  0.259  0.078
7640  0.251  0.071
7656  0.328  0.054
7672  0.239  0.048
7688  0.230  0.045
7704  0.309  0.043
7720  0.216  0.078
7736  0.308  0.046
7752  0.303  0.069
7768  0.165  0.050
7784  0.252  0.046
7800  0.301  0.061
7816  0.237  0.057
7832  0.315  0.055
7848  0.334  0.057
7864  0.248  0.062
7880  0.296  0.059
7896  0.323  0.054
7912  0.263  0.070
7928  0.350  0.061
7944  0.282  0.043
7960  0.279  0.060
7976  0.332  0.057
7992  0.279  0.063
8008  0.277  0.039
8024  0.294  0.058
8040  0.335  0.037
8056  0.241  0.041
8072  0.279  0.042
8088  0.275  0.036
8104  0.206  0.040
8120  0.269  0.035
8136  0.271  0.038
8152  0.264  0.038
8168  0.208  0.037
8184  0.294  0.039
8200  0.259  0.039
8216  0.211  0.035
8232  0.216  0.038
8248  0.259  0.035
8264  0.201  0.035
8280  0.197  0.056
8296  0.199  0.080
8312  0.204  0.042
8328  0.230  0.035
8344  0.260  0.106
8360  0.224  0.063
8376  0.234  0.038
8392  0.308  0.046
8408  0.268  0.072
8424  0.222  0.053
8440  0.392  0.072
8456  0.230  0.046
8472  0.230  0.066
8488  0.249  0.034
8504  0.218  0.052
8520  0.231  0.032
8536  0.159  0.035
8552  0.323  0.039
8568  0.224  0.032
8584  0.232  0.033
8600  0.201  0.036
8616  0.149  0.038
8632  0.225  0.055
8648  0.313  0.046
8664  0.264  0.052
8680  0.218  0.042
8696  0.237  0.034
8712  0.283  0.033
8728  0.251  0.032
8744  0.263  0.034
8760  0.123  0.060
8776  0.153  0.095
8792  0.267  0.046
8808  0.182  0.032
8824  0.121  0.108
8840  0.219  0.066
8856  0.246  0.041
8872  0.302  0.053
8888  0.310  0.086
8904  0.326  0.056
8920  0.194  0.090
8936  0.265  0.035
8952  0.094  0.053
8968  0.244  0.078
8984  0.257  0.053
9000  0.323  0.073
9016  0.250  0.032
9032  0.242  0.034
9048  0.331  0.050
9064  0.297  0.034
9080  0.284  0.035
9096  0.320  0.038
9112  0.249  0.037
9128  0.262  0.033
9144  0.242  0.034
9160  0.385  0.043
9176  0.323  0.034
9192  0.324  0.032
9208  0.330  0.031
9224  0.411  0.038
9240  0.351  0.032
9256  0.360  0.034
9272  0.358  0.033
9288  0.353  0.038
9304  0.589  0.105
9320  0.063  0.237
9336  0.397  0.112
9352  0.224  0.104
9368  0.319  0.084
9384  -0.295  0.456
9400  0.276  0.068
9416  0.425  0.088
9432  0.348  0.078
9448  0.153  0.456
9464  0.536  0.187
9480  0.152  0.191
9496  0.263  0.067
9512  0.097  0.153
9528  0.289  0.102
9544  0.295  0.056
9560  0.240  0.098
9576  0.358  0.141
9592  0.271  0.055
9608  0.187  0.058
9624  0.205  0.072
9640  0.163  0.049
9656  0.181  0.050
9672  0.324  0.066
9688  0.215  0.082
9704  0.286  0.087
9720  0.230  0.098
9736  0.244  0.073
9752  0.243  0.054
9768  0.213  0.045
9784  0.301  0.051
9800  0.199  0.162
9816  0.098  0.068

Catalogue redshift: 2.309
